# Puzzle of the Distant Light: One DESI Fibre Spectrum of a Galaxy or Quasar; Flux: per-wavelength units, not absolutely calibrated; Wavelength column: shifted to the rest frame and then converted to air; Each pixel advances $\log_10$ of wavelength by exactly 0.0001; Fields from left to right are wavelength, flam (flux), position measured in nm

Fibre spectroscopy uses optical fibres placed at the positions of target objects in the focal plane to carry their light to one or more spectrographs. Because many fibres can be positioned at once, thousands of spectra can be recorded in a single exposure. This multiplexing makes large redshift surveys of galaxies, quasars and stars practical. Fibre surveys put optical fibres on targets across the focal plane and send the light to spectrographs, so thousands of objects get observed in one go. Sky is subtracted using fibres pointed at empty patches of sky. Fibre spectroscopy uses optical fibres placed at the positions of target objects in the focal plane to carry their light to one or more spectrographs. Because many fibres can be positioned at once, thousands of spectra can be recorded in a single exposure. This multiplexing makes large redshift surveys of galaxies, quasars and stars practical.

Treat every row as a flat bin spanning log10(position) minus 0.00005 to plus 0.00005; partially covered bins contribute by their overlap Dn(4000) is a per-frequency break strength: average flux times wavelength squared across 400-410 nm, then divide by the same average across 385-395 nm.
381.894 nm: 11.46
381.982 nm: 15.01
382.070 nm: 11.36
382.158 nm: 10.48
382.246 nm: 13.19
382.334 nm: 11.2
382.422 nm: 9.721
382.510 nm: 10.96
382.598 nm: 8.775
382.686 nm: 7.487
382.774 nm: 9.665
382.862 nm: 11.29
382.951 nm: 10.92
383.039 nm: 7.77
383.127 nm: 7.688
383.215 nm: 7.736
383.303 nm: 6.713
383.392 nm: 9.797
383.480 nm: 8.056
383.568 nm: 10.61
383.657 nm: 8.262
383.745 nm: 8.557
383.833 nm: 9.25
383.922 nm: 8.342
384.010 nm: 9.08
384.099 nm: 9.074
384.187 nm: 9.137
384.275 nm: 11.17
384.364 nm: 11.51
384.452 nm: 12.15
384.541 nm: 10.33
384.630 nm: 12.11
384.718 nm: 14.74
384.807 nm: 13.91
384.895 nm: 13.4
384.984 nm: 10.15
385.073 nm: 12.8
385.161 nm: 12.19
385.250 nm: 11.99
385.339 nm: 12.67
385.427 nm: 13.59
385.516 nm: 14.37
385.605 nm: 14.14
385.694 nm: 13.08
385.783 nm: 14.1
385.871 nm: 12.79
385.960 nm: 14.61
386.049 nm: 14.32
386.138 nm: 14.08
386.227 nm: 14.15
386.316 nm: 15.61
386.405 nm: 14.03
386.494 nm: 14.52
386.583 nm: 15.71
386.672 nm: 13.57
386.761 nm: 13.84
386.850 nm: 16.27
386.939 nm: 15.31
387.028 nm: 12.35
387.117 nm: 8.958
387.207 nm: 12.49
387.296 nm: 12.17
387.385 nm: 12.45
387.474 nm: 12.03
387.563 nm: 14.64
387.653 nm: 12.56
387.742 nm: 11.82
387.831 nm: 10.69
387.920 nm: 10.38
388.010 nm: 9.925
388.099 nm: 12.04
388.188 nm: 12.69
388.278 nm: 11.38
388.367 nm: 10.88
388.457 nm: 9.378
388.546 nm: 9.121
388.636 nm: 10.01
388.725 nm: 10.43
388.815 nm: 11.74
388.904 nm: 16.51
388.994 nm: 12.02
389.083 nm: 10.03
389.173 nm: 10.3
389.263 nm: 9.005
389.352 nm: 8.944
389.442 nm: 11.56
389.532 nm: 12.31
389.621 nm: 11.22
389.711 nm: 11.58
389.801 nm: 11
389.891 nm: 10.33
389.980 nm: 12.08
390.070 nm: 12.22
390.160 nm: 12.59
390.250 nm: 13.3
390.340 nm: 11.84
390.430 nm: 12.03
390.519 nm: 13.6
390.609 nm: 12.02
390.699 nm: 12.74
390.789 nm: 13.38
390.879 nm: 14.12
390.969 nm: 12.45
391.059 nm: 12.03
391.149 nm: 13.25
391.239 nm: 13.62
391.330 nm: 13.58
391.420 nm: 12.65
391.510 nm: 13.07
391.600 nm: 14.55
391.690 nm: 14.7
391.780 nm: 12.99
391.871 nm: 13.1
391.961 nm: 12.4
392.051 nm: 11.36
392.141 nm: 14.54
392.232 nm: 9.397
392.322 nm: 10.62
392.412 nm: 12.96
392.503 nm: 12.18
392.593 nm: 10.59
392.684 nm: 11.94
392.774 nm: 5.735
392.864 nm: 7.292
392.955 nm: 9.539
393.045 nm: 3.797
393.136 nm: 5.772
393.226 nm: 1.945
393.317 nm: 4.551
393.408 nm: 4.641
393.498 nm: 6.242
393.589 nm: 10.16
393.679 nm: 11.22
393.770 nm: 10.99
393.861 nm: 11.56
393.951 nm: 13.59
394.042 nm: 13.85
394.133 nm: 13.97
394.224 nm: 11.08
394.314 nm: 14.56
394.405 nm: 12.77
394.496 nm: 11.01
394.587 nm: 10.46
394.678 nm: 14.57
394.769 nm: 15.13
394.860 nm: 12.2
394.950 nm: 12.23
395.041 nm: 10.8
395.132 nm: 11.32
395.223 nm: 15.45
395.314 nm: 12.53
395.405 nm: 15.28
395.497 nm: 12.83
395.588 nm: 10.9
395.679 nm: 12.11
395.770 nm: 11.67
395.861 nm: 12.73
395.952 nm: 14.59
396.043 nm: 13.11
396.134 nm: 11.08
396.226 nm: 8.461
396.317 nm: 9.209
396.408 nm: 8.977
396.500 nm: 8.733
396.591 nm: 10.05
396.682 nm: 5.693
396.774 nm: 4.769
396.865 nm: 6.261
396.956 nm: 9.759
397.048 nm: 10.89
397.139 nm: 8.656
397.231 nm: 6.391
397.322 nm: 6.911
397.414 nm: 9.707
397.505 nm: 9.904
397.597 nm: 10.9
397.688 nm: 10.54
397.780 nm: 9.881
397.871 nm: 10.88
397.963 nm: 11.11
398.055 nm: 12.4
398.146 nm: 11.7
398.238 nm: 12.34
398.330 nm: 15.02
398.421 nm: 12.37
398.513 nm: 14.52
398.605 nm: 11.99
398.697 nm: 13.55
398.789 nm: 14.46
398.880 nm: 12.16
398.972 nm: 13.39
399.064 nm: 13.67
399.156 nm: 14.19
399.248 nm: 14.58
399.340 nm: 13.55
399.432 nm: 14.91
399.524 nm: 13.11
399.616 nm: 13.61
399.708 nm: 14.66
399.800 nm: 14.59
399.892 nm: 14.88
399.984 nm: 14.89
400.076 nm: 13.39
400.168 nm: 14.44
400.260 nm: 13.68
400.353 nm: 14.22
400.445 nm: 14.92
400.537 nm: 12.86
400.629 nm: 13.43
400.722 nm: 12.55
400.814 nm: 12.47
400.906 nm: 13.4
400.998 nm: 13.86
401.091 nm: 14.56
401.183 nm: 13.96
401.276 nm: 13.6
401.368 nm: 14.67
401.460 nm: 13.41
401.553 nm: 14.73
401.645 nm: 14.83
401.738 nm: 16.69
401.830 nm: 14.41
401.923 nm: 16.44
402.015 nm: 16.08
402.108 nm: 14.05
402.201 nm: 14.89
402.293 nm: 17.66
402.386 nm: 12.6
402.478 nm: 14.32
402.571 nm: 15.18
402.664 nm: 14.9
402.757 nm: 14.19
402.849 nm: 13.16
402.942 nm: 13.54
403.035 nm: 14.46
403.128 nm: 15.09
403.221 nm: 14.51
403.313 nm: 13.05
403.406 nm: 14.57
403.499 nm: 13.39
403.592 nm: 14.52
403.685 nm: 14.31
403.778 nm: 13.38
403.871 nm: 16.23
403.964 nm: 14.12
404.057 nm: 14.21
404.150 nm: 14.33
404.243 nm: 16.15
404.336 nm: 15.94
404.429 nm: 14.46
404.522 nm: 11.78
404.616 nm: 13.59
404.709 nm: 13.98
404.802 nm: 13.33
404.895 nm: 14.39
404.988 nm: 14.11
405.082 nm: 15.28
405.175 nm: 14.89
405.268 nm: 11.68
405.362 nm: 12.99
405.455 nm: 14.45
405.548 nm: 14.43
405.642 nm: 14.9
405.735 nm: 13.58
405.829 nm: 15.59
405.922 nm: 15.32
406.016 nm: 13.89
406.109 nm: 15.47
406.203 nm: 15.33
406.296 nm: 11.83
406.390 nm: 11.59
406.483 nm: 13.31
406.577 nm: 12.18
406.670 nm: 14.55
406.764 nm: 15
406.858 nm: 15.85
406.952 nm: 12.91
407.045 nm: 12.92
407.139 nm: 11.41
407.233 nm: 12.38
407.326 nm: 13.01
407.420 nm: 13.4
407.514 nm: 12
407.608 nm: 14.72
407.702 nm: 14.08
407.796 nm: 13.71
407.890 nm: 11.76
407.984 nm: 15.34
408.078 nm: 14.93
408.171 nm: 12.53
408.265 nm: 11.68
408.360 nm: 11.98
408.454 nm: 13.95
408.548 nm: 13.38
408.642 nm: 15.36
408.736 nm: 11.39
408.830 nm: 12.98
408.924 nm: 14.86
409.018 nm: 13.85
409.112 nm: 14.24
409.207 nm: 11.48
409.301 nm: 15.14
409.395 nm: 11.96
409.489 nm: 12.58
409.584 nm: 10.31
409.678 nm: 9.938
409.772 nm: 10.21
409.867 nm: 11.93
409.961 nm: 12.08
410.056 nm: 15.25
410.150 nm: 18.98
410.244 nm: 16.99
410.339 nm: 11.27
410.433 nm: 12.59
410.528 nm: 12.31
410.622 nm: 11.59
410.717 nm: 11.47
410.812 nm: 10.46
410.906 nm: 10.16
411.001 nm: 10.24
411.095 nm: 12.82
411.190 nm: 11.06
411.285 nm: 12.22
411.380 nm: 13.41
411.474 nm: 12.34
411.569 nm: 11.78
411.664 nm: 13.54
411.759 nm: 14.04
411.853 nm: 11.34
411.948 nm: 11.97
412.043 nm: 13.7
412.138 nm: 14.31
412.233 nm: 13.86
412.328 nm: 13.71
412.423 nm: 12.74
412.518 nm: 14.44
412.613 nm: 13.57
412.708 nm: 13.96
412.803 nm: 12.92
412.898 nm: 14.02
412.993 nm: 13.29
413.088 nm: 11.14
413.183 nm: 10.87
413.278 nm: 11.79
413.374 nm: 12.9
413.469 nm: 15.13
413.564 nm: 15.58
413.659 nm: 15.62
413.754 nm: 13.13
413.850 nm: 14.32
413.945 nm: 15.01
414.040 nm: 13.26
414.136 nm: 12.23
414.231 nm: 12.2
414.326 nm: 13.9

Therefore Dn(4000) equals 1.25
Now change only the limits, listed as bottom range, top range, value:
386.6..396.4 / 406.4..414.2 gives 1.24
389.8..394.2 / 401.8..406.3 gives 1.37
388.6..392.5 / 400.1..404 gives 1.24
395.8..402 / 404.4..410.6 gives 1.14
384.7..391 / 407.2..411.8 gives 1.15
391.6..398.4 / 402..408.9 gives 1.37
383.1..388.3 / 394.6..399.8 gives 1.03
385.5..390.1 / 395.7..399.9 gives 0.98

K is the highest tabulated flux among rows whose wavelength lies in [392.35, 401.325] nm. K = 15.45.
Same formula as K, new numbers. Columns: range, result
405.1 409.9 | 15.85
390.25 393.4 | 14.7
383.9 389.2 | 16.51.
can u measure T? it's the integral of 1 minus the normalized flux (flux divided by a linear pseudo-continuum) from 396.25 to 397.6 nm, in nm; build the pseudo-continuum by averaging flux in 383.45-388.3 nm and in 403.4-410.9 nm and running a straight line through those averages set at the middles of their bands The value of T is 0.48 nm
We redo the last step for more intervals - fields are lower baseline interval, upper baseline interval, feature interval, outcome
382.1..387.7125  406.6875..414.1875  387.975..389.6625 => 0.128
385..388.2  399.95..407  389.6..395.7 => 0.881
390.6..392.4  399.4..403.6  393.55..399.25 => 0.848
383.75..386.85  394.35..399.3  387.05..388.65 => 0.135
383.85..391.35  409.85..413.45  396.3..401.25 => 0.202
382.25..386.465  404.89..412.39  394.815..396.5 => 0.039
